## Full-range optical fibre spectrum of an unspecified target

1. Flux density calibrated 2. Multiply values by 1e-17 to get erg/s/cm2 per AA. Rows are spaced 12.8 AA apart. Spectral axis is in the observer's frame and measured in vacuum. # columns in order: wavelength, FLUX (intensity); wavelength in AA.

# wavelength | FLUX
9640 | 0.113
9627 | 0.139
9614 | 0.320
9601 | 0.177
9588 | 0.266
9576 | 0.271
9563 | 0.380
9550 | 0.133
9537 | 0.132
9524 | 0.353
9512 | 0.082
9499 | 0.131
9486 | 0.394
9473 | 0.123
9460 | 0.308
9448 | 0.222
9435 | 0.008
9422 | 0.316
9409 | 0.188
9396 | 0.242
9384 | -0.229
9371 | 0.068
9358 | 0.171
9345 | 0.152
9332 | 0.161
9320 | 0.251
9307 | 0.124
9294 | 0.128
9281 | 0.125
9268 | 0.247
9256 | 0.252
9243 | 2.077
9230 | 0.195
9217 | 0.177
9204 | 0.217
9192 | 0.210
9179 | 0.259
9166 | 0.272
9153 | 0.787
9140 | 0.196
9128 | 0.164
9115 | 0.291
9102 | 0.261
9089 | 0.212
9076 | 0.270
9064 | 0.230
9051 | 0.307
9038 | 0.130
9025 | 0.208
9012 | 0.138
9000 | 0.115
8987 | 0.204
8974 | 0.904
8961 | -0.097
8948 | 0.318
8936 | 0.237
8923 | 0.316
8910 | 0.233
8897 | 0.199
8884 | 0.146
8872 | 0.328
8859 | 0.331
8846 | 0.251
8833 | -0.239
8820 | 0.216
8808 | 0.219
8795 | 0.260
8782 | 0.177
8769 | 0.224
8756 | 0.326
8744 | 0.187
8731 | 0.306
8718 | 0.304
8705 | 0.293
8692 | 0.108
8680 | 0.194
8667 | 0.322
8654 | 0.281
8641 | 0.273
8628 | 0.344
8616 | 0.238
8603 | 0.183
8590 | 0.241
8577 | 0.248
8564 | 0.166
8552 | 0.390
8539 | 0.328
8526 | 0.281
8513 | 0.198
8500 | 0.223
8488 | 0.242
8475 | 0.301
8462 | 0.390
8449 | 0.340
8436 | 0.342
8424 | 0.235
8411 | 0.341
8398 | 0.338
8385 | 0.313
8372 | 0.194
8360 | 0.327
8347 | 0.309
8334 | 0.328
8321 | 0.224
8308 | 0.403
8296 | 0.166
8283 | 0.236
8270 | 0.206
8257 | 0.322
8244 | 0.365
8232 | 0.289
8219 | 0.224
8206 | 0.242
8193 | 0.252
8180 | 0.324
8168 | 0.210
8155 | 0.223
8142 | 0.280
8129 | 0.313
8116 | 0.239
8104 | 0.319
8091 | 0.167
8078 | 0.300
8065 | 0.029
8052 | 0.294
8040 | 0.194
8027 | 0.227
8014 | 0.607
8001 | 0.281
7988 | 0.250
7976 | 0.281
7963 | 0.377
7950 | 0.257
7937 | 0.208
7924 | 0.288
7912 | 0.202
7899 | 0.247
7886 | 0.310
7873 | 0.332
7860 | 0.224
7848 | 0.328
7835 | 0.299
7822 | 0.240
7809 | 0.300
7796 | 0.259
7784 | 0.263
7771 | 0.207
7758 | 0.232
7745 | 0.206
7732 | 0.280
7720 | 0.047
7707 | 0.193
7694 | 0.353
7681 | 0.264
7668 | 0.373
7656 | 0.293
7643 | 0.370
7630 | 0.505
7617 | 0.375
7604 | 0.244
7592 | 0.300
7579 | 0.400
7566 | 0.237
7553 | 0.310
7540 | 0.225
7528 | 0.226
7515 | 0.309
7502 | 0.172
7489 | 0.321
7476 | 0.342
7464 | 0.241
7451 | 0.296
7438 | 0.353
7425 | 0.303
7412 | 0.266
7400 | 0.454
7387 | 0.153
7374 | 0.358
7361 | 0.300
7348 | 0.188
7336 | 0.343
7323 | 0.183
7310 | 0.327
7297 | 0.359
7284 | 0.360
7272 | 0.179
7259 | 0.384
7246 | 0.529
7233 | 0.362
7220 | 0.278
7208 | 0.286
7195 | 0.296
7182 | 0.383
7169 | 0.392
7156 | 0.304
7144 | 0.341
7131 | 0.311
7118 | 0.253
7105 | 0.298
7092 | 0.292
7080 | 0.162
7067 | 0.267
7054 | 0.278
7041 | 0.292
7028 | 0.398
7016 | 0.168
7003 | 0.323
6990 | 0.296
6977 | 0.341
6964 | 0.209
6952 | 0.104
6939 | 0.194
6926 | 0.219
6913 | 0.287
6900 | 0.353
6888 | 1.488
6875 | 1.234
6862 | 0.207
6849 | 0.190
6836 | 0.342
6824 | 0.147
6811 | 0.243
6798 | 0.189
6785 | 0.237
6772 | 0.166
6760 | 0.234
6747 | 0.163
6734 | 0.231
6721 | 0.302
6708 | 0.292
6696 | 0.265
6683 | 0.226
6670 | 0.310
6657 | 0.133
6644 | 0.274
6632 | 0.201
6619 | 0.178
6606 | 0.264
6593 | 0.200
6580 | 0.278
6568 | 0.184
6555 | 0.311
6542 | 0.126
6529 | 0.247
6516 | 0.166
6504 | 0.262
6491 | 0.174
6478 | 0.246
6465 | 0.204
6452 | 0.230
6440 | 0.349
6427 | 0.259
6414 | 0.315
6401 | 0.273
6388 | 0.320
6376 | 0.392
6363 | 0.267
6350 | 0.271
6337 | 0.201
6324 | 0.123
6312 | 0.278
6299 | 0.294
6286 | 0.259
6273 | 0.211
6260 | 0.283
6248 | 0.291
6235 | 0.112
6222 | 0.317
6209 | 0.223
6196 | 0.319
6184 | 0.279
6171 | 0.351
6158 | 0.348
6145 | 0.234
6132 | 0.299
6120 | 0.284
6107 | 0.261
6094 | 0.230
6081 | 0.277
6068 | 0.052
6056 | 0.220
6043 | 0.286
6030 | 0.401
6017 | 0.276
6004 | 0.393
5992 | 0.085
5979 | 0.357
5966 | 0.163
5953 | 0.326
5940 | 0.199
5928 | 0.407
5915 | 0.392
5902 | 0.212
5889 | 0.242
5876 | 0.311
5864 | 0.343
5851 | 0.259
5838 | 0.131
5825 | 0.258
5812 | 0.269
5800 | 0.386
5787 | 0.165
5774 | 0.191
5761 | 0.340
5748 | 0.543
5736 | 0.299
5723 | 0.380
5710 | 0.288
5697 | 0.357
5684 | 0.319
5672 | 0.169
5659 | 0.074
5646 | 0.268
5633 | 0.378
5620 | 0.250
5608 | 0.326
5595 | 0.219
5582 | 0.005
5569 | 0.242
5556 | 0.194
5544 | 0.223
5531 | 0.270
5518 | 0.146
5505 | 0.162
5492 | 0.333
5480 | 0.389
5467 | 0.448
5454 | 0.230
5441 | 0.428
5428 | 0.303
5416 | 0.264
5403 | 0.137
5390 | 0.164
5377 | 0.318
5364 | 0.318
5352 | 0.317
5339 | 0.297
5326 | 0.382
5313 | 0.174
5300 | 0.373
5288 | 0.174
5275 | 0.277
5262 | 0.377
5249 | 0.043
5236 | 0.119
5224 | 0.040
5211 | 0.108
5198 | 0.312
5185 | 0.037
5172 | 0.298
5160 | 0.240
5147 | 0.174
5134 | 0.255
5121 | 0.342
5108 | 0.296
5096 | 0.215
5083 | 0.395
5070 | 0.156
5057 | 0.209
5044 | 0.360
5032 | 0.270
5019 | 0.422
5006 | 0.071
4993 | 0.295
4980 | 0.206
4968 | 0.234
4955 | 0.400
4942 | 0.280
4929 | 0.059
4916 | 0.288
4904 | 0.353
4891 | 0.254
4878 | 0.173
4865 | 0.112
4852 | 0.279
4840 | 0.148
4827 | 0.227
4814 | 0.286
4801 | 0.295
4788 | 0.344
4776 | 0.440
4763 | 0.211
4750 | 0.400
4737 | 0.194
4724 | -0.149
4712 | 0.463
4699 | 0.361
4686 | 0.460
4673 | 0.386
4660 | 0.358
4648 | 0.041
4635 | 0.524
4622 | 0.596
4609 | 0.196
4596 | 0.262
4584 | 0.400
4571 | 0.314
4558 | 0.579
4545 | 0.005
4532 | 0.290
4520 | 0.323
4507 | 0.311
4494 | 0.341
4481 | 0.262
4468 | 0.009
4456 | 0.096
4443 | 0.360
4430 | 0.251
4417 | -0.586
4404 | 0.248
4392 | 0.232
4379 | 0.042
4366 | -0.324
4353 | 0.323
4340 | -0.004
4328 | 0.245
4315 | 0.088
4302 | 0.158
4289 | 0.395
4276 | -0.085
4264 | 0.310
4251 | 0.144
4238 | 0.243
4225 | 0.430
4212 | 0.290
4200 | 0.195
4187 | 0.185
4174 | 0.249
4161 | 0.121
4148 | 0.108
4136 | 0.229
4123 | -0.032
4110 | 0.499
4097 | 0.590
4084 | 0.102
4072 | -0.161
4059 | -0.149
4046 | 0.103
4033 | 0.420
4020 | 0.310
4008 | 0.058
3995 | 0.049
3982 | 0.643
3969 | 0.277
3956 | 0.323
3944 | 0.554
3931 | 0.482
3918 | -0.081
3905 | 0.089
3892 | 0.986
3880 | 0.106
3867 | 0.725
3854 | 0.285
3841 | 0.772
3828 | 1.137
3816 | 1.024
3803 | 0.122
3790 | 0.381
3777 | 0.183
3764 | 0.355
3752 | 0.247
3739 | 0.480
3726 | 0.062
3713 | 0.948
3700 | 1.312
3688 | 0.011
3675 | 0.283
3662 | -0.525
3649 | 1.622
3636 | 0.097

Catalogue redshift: 0.85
